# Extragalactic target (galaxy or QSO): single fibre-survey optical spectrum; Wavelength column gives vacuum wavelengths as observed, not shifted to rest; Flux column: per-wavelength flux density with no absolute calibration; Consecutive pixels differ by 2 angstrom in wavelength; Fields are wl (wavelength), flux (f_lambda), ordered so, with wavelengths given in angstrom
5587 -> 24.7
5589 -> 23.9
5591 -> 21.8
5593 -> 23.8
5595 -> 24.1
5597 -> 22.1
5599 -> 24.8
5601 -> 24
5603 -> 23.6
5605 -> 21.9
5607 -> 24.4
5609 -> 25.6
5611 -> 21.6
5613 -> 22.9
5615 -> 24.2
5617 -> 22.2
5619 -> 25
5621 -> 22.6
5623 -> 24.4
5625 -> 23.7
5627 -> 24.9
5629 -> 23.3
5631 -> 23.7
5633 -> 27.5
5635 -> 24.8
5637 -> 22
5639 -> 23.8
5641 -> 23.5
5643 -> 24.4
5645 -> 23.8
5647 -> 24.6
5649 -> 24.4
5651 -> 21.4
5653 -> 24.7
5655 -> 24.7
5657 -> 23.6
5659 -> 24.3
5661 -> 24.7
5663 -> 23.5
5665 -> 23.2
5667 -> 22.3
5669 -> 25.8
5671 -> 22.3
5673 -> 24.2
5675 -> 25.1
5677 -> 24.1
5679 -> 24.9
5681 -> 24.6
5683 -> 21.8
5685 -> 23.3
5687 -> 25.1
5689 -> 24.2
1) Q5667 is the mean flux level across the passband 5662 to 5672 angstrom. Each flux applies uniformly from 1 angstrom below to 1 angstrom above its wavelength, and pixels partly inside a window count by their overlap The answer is 23.4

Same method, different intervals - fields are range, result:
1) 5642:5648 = 24.3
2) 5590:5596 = 23.2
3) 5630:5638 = 24.5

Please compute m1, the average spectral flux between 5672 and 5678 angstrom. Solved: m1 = 24.5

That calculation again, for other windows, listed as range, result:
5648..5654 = 23.5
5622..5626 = 24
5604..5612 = 23.4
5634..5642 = 23.5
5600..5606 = 23.2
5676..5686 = 23.7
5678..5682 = 24.8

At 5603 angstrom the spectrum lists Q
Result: 23.6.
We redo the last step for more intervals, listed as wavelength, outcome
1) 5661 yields 24.7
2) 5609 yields 25.6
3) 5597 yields 22.1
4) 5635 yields 24.8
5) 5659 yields 24.3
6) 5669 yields 25.8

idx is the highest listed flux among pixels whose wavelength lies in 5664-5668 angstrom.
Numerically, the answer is 23.2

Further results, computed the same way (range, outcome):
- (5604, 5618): 25.6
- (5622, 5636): 27.5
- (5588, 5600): 24.8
